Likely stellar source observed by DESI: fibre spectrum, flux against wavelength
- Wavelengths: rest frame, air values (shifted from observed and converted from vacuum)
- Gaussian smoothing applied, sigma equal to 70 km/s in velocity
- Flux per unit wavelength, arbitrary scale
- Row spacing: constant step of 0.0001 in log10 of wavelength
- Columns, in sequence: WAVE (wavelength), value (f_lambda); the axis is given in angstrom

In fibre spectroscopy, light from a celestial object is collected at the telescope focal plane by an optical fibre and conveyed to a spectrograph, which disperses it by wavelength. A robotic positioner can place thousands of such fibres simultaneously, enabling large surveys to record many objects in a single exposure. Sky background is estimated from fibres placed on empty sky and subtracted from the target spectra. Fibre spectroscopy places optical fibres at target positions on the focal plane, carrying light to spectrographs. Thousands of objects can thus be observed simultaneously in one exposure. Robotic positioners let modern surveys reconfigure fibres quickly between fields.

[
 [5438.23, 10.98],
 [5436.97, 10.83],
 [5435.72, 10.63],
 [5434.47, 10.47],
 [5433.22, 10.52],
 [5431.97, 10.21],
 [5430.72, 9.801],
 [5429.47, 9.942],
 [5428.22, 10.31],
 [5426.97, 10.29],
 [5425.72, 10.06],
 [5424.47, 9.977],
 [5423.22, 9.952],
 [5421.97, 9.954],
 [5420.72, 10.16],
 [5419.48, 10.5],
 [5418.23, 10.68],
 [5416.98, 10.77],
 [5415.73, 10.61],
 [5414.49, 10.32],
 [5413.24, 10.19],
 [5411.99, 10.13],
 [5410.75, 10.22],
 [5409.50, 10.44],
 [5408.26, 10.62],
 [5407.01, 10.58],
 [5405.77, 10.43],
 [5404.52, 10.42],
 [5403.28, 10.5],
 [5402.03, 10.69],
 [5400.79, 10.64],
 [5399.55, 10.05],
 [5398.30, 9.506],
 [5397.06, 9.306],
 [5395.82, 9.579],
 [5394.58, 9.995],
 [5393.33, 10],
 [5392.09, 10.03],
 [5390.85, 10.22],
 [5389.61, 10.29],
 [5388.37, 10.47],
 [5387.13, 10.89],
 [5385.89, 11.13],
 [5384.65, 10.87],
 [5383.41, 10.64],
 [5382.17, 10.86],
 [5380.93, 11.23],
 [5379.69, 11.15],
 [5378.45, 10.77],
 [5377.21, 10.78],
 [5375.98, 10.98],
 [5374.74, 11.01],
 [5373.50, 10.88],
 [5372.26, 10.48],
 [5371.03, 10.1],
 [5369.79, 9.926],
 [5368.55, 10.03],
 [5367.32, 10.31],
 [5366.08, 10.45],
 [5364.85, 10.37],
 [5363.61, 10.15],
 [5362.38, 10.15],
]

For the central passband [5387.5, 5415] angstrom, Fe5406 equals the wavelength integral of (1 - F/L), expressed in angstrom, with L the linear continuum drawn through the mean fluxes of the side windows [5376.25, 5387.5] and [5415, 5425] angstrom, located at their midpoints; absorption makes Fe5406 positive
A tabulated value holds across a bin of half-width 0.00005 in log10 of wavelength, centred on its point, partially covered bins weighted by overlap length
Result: 1.1 angstrom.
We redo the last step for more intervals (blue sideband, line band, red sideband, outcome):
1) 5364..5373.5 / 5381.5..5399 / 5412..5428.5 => 0.0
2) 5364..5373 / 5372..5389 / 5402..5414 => -1.0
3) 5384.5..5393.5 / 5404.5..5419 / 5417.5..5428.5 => -0.2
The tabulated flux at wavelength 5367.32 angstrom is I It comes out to 10.31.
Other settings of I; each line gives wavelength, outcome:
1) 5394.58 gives 9.995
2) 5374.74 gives 11.01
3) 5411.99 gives 10.13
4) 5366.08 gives 10.45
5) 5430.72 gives 9.801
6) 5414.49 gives 10.32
